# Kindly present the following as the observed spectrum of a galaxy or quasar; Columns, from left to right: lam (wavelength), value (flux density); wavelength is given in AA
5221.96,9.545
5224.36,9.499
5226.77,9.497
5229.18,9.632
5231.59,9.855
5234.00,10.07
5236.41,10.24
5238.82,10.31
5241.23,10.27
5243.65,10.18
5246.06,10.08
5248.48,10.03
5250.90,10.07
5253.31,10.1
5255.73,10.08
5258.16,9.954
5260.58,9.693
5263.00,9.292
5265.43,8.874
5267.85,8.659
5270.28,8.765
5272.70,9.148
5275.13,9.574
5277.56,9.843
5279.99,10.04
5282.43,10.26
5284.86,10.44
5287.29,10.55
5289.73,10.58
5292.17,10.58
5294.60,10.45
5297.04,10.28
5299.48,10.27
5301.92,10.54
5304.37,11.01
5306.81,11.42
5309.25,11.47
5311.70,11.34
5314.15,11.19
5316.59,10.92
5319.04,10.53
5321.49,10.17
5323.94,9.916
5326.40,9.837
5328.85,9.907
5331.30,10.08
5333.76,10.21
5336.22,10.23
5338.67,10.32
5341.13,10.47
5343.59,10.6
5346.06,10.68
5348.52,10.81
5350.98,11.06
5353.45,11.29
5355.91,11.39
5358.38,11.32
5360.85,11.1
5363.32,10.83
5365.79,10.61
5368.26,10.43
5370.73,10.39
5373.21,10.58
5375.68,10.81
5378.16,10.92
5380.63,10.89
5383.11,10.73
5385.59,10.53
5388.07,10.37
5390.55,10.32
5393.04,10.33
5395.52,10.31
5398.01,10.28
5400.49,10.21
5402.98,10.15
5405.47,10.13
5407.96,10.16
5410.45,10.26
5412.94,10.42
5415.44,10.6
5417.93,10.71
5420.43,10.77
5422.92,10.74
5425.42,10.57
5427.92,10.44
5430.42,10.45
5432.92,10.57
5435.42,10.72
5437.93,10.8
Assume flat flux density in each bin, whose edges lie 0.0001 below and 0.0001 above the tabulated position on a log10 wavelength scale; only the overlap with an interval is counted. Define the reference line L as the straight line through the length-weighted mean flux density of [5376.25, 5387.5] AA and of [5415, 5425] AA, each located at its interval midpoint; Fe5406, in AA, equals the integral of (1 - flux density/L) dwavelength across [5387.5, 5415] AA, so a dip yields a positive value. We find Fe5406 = 1.16 AA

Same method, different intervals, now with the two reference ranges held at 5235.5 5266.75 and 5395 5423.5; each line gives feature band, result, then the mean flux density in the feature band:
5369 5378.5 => -0.33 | 10.6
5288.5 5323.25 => -2.29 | 10.8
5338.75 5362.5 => -1.66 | 10.9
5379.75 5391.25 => -0.28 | 10.6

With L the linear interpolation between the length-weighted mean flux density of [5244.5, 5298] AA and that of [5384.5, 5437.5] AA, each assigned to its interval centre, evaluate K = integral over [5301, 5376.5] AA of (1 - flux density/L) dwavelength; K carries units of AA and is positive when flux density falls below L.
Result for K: -4.05 AA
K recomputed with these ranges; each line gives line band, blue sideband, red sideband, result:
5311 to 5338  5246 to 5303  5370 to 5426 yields -0.60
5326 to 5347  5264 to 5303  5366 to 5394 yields 0.03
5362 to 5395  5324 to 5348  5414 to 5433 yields -0.52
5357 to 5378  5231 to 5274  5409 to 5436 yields -0.96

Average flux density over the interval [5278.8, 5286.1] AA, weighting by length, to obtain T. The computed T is 10.2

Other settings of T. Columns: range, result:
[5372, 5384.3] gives 10.8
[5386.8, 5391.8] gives 10.3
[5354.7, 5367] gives 11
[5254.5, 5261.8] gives 9.9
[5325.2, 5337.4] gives 10.1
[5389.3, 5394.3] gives 10.3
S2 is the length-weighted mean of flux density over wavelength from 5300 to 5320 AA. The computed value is 11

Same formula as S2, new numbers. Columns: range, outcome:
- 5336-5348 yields 10.5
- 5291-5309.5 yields 10.7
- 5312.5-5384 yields 10.6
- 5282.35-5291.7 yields 10.5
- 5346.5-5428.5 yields 10.6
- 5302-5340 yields 10.6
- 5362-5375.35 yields 10.6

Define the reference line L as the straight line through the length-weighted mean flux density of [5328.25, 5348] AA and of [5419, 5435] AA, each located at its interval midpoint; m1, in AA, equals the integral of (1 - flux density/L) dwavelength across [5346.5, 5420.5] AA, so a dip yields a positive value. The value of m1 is -1.1 AA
